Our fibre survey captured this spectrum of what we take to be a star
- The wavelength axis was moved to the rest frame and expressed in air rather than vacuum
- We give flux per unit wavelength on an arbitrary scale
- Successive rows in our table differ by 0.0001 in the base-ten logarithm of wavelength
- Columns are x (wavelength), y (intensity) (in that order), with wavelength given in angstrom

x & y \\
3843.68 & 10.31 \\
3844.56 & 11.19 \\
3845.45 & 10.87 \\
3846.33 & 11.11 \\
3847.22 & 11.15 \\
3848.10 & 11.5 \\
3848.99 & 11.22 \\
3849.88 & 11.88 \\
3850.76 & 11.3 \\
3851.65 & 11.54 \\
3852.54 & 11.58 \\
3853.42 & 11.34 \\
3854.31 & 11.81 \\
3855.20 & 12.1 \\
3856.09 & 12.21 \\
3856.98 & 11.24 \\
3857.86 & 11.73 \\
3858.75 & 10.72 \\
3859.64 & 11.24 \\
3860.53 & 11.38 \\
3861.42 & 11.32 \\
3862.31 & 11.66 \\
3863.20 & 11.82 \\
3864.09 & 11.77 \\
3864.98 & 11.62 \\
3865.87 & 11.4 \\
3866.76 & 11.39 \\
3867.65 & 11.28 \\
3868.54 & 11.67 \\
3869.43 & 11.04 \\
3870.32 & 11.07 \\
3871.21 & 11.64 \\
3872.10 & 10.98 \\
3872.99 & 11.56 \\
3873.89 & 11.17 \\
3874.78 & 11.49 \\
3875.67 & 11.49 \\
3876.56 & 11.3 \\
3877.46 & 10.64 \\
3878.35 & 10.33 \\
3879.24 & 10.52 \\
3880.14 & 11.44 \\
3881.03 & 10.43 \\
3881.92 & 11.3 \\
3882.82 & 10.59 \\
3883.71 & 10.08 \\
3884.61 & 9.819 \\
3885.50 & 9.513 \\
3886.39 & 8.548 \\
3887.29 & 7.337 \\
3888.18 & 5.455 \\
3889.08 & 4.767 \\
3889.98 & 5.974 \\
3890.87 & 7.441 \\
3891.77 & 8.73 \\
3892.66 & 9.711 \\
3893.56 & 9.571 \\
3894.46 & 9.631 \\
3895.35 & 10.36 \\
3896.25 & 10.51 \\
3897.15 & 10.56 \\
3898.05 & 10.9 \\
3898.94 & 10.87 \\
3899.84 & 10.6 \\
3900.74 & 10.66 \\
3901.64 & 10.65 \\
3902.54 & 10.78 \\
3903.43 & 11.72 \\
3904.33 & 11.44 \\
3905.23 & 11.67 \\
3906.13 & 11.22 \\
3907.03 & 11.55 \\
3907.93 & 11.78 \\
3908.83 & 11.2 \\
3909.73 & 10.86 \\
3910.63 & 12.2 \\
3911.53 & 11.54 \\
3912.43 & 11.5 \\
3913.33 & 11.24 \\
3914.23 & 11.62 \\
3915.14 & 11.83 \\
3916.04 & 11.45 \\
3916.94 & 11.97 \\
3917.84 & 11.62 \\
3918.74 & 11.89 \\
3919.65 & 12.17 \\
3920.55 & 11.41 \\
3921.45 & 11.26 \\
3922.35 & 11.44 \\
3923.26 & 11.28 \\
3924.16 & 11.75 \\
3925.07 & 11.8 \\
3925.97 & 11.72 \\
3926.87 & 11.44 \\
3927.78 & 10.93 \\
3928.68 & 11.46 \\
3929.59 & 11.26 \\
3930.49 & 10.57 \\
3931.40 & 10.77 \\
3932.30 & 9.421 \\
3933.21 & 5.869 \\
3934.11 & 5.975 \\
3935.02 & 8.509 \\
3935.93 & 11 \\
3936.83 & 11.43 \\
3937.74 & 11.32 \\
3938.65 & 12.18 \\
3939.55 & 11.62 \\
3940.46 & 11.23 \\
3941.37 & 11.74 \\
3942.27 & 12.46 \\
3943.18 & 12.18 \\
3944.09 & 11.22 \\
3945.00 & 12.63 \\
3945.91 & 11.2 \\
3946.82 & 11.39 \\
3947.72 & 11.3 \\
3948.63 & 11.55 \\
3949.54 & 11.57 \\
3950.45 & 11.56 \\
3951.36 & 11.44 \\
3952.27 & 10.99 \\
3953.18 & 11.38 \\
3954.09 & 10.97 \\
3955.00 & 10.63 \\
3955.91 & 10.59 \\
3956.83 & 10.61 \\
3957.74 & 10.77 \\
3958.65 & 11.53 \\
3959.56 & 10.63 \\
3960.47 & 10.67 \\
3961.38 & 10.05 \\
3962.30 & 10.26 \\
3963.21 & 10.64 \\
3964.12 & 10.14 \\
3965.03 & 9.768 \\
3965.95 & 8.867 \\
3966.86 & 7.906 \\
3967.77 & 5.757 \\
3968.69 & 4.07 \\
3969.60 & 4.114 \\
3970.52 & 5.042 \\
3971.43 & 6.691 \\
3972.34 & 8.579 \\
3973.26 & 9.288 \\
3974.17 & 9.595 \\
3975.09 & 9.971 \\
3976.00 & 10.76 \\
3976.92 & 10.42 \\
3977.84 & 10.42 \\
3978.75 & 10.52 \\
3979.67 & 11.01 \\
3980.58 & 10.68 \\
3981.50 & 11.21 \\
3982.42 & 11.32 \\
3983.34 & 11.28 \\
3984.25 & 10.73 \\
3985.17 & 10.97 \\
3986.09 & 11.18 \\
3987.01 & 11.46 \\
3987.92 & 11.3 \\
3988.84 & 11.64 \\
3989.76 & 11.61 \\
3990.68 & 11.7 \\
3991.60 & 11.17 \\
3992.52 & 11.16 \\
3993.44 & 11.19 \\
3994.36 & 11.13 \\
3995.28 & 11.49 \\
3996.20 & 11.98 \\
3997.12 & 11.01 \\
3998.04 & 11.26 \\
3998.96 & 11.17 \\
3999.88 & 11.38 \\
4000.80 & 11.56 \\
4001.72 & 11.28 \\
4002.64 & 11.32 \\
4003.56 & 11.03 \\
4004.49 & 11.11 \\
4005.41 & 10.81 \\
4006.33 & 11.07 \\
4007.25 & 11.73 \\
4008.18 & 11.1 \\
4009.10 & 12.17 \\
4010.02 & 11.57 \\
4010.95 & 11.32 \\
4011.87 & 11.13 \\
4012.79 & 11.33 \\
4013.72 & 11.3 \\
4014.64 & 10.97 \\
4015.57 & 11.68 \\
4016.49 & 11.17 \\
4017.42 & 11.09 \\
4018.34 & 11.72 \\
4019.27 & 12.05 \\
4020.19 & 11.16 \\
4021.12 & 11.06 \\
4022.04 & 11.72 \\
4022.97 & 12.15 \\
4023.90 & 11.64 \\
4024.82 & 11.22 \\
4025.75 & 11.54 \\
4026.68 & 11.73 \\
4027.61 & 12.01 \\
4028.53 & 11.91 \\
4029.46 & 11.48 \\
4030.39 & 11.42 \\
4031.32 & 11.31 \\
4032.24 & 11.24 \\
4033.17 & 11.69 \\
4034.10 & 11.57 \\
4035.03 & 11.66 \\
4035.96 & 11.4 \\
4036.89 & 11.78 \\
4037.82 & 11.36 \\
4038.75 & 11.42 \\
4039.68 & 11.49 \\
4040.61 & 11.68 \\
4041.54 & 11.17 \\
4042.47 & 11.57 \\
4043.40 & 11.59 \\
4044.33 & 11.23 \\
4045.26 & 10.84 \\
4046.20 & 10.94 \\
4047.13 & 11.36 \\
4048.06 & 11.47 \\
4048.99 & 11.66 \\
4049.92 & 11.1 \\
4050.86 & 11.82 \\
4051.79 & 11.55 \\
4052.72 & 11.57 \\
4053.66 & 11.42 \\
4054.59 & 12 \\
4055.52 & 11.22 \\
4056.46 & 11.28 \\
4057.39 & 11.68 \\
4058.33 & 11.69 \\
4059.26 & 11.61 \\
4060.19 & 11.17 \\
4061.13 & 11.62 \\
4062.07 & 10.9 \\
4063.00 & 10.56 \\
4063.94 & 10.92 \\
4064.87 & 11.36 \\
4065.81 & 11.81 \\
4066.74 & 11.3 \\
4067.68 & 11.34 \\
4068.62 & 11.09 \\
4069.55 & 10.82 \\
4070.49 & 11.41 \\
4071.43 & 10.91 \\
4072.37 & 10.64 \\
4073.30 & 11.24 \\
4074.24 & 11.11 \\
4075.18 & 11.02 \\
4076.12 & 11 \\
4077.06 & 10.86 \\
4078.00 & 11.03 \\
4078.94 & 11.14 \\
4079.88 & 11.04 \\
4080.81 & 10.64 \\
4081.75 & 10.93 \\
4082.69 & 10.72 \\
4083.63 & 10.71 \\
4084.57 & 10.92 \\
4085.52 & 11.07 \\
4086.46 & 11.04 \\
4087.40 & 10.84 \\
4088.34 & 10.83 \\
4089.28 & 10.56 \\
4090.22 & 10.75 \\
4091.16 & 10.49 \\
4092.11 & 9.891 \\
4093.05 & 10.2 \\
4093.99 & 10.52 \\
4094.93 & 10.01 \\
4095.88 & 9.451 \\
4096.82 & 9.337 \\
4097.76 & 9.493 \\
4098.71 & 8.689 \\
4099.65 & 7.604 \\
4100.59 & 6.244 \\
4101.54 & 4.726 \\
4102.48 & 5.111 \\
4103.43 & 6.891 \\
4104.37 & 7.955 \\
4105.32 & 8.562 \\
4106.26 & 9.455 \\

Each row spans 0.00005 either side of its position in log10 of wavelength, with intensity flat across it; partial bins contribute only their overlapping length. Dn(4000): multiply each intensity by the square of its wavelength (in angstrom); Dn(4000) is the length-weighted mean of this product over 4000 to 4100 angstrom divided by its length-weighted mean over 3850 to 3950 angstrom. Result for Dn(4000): 1.1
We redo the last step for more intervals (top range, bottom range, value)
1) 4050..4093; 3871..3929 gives 1.13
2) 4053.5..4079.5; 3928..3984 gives 1.17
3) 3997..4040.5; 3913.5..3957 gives 1.07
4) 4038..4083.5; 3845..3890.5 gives 1.15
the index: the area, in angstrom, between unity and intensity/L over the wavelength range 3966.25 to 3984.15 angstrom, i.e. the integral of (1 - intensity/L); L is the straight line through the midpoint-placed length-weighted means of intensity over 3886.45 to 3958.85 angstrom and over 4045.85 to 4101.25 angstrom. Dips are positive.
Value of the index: 3.0 angstrom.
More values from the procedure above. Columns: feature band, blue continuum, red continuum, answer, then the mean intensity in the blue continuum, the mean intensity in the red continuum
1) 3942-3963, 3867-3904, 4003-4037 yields -0.8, 10.1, 11.5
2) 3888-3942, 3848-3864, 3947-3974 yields -1.1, 11.5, 9.58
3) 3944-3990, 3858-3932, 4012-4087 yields 3.6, 10.8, 11.3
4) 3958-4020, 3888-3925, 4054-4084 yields 2.3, 10.7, 11.2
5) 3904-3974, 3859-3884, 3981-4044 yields 4.5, 11.2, 11.4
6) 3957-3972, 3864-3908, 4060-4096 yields 2.8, 10.3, 10.9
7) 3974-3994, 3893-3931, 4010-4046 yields 0.7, 11.2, 11.5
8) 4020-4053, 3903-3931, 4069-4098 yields -1.7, 11.5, 10.7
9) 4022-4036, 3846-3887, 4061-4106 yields -1.6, 11.2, 10.1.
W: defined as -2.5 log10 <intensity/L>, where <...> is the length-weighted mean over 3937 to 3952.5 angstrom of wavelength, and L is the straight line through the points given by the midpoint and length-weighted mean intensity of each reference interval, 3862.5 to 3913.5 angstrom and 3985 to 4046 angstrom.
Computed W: -0.07 mag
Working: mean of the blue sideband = 10.5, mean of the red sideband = 11.4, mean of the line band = 11.6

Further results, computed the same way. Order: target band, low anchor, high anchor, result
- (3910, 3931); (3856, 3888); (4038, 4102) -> -0.063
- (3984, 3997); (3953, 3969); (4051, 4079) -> -0.117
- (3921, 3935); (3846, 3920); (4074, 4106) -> 0.020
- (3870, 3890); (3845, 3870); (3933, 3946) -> 0.135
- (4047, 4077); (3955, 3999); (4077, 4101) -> -0.114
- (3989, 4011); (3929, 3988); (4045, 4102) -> -0.096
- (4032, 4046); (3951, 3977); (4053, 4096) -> -0.096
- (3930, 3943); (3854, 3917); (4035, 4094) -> 0.050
